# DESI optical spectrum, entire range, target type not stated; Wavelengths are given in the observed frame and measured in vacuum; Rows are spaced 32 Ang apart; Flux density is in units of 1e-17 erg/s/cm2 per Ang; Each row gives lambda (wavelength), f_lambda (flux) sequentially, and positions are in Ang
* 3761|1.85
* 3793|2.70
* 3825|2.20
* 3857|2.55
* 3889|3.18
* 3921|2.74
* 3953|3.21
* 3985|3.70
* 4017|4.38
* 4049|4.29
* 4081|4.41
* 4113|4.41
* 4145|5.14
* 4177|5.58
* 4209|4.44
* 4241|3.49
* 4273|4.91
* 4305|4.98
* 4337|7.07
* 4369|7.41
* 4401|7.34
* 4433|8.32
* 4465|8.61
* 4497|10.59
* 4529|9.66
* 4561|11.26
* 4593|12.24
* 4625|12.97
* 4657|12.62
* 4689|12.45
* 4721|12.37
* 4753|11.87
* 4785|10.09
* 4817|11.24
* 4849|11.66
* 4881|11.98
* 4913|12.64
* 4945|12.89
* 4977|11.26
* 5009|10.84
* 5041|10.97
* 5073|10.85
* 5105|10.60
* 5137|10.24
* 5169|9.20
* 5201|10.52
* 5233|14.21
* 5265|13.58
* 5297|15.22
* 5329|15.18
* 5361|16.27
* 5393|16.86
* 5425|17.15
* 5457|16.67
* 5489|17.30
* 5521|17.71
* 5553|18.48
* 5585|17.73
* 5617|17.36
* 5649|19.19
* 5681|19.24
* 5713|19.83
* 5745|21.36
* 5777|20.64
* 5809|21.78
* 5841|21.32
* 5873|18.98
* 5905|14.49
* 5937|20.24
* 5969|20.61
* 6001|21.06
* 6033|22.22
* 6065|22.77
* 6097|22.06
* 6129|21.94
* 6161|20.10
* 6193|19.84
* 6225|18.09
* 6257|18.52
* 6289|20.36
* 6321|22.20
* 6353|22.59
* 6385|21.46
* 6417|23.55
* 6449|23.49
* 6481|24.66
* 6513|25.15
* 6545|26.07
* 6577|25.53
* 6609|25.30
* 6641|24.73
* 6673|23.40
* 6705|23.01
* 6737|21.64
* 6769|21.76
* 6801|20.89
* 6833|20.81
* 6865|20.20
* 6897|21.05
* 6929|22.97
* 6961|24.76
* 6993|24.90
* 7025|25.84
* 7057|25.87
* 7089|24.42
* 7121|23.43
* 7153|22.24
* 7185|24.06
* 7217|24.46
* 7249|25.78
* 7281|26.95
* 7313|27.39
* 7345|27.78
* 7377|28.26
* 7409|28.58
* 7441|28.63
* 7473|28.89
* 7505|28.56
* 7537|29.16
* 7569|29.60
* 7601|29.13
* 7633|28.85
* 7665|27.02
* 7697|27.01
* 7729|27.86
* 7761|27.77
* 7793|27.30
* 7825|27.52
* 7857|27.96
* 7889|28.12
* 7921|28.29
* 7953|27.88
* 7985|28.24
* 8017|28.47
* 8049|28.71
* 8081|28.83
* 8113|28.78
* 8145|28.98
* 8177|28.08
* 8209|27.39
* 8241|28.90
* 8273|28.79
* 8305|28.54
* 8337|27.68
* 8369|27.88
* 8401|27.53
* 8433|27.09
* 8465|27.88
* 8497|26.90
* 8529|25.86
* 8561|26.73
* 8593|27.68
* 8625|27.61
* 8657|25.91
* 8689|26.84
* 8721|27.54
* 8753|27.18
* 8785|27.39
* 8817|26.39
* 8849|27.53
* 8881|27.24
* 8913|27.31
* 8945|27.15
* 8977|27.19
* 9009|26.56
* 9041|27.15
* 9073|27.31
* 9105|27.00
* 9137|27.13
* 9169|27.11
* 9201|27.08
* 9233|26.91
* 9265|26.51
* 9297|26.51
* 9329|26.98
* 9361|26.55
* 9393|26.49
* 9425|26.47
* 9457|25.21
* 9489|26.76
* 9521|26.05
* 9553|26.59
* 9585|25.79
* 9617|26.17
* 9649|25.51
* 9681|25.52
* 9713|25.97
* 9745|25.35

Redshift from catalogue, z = 0.00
